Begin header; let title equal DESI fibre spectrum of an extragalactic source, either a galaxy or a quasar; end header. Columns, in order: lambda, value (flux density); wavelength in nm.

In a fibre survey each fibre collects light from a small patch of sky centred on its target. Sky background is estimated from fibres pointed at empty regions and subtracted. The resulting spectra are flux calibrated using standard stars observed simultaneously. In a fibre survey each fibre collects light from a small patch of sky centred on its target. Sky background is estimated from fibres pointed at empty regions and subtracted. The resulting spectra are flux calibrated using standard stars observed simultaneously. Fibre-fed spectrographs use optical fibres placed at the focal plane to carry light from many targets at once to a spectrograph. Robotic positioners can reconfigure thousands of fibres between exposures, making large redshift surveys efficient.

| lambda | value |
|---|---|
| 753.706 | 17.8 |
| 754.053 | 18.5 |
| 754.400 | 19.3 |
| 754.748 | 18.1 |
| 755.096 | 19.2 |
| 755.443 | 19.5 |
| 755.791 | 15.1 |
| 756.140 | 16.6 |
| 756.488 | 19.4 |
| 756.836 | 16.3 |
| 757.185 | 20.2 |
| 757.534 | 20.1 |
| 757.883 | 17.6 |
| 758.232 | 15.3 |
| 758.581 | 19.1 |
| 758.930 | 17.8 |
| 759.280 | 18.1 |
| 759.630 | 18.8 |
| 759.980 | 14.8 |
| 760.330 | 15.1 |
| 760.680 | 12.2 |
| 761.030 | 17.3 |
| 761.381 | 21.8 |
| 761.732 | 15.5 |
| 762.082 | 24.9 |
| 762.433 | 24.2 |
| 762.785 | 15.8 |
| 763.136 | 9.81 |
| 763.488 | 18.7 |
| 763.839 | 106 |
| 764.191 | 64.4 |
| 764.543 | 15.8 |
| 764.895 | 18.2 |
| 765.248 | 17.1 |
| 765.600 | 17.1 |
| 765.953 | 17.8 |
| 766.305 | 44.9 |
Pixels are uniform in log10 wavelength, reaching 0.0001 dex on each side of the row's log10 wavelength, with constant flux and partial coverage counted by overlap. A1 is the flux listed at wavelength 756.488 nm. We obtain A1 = 19.4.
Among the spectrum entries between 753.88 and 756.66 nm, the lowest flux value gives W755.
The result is 15.1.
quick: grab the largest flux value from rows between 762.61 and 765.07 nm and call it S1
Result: 106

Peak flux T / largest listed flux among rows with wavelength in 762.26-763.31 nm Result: 24.2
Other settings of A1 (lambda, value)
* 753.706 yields 17.8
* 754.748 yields 18.1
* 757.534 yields 20.1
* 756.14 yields 16.6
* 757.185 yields 20.2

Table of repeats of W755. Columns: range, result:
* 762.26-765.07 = 9.81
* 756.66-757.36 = 16.3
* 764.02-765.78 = 15.8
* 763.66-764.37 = 64.4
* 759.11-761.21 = 12.2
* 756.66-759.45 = 15.3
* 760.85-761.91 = 15.5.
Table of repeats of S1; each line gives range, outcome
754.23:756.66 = 19.5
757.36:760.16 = 20.1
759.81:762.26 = 24.9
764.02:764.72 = 64.4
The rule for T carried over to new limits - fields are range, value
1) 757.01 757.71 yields 20.2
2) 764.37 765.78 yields 18.2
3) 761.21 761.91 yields 21.8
